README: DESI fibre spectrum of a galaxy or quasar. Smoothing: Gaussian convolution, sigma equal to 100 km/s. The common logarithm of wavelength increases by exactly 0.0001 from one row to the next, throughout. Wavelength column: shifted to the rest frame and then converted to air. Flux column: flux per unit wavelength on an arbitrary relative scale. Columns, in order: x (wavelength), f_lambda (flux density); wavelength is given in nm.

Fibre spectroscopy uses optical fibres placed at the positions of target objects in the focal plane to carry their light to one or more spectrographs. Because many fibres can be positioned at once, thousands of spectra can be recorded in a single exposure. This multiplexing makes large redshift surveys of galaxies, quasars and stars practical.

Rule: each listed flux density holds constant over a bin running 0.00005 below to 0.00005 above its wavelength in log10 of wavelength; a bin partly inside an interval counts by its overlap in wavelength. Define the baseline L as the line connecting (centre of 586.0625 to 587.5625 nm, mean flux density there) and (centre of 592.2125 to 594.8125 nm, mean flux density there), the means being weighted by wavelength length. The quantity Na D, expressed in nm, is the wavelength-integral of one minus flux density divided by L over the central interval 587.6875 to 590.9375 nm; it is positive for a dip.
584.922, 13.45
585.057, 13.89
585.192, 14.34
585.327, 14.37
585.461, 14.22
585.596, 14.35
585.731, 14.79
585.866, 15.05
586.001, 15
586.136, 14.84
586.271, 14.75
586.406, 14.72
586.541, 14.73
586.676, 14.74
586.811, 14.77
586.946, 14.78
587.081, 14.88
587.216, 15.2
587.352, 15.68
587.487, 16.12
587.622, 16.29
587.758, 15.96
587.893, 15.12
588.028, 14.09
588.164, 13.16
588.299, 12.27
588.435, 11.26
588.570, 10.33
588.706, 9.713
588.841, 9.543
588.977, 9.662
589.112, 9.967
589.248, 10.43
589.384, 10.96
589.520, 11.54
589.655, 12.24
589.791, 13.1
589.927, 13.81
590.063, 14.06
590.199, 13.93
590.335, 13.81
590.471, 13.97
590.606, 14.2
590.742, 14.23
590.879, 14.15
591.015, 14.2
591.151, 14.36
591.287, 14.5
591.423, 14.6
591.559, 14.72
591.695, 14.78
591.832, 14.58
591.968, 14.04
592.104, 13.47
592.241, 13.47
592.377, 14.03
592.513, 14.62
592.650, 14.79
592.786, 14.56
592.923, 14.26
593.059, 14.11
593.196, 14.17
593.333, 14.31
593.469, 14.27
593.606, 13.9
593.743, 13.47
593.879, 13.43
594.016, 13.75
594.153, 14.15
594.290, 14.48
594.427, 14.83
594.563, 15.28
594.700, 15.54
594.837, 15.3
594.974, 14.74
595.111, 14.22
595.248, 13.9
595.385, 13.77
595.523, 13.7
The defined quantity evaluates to 0.48 nm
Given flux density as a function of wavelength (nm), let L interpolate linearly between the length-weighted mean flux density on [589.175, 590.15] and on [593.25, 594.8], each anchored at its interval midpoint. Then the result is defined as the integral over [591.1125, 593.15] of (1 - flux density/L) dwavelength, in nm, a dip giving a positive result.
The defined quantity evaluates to -0.13 nm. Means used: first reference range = 12.3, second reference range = 14.3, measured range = 14.3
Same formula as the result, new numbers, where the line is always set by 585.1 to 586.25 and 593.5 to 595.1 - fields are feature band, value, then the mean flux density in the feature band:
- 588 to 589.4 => 0.35 nm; 10.9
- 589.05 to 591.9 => 0.21 nm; 13.4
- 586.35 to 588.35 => -0.04 nm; 14.9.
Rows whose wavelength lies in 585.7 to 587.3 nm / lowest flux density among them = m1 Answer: 14.72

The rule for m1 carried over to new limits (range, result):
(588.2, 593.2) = 9.543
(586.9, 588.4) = 12.27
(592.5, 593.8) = 13.47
